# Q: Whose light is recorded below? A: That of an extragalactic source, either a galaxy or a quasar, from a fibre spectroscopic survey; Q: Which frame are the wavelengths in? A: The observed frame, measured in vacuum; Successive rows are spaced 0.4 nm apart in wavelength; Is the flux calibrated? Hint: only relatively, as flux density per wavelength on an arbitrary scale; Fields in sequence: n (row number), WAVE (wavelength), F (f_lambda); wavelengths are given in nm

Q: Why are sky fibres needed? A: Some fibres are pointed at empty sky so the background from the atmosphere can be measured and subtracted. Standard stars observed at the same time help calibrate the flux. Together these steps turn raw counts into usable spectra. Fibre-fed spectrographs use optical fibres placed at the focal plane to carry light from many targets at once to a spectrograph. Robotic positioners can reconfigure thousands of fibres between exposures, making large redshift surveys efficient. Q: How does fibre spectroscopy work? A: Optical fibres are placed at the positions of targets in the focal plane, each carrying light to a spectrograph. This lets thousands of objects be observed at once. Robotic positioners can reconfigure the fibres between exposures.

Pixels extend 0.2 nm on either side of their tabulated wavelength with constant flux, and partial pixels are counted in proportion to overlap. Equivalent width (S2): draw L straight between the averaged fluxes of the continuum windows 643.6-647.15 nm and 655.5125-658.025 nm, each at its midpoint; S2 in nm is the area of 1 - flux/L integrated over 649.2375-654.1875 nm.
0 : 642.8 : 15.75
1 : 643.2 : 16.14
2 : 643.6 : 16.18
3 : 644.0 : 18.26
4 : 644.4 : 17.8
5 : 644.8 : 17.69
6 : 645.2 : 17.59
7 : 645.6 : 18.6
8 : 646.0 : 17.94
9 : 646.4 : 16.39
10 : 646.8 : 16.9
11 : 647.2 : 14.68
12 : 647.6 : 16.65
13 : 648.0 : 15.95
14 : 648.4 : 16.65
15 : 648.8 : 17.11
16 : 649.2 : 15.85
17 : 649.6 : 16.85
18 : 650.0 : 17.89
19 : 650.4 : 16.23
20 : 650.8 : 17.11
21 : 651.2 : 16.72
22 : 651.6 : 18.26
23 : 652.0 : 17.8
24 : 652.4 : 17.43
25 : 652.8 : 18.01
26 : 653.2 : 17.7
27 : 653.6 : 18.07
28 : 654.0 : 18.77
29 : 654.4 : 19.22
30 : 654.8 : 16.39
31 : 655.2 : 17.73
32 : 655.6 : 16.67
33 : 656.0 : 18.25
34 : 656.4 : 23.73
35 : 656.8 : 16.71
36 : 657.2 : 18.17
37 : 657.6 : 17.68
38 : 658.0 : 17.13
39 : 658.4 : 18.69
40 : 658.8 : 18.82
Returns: 0.14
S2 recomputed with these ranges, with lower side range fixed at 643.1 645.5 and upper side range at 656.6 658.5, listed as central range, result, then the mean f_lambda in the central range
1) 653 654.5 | -0.071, 18.4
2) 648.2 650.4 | 0.083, 16.8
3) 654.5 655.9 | 0.031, 17.2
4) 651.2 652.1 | -0.013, 17.8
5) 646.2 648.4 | 0.160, 16.2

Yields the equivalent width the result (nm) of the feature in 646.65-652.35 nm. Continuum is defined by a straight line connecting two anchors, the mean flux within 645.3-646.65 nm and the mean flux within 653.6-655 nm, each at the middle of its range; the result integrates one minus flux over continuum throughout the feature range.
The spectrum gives 0.34 nm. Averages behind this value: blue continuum 17.6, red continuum 18.1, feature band 16.8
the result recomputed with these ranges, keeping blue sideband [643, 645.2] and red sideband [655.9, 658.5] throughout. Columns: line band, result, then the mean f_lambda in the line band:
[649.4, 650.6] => 0.06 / 17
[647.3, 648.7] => 0.10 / 16.3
